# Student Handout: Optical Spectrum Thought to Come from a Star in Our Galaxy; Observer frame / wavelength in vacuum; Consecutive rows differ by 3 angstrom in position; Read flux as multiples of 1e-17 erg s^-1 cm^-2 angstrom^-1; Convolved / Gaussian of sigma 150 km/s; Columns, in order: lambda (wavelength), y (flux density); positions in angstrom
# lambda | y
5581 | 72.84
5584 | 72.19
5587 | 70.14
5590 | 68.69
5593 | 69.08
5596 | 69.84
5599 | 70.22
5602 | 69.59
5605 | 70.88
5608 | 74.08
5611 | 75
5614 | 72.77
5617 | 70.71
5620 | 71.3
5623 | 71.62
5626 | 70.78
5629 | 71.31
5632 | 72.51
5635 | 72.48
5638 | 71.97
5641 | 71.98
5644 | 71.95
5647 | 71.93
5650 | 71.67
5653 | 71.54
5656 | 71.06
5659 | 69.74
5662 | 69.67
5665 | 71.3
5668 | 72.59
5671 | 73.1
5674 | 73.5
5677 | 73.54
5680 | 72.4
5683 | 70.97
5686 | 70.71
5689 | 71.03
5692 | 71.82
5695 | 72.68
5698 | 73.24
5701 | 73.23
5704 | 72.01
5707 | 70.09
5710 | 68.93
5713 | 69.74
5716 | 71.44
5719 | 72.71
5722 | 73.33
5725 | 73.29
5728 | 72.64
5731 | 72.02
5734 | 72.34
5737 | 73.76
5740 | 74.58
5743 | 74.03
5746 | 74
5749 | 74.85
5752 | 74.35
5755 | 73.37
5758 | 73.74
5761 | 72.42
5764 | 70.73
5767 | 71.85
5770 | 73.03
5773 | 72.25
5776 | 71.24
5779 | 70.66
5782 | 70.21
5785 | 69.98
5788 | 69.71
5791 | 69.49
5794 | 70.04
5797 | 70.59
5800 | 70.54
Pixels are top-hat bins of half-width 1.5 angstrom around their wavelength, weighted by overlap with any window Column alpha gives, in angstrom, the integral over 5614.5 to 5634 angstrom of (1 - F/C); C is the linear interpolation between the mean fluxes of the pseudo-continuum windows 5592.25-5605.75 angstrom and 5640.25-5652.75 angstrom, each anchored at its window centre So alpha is -0.15 angstrom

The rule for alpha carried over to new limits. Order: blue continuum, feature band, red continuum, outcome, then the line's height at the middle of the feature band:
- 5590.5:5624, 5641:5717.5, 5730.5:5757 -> 1.0 angstrom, 72.6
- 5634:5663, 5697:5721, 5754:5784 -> 0.1 angstrom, 71.7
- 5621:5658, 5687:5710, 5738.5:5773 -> 0.2 angstrom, 72.5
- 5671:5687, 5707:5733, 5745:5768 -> 0.4 angstrom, 72.8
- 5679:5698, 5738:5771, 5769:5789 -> -1.0 angstrom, 71.2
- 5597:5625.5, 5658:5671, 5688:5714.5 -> 0.1 angstrom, 71.5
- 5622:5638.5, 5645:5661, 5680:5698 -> 0.1 angstrom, 71.7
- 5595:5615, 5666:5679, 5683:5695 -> -0.3 angstrom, 71.4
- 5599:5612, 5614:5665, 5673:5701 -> 0.5 angstrom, 72.1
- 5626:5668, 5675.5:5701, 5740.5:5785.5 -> -0.1 angstrom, 71.9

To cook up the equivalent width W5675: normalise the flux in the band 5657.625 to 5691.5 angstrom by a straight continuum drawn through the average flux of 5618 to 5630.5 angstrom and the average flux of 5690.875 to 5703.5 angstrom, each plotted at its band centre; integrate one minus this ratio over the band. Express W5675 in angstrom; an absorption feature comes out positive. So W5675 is 0.3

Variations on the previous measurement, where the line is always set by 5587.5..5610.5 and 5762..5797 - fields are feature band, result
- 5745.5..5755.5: -0.5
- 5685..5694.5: -0.1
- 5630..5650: -0.4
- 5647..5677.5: -0.5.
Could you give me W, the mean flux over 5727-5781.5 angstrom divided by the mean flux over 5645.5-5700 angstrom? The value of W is 1.01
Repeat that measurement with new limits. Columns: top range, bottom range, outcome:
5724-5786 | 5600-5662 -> 1.01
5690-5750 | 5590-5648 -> 1.01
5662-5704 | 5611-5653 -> 1.00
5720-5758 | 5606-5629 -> 1.02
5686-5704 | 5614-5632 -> 1.01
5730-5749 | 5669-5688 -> 1.02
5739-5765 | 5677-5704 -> 1.02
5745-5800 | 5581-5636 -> 1.01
